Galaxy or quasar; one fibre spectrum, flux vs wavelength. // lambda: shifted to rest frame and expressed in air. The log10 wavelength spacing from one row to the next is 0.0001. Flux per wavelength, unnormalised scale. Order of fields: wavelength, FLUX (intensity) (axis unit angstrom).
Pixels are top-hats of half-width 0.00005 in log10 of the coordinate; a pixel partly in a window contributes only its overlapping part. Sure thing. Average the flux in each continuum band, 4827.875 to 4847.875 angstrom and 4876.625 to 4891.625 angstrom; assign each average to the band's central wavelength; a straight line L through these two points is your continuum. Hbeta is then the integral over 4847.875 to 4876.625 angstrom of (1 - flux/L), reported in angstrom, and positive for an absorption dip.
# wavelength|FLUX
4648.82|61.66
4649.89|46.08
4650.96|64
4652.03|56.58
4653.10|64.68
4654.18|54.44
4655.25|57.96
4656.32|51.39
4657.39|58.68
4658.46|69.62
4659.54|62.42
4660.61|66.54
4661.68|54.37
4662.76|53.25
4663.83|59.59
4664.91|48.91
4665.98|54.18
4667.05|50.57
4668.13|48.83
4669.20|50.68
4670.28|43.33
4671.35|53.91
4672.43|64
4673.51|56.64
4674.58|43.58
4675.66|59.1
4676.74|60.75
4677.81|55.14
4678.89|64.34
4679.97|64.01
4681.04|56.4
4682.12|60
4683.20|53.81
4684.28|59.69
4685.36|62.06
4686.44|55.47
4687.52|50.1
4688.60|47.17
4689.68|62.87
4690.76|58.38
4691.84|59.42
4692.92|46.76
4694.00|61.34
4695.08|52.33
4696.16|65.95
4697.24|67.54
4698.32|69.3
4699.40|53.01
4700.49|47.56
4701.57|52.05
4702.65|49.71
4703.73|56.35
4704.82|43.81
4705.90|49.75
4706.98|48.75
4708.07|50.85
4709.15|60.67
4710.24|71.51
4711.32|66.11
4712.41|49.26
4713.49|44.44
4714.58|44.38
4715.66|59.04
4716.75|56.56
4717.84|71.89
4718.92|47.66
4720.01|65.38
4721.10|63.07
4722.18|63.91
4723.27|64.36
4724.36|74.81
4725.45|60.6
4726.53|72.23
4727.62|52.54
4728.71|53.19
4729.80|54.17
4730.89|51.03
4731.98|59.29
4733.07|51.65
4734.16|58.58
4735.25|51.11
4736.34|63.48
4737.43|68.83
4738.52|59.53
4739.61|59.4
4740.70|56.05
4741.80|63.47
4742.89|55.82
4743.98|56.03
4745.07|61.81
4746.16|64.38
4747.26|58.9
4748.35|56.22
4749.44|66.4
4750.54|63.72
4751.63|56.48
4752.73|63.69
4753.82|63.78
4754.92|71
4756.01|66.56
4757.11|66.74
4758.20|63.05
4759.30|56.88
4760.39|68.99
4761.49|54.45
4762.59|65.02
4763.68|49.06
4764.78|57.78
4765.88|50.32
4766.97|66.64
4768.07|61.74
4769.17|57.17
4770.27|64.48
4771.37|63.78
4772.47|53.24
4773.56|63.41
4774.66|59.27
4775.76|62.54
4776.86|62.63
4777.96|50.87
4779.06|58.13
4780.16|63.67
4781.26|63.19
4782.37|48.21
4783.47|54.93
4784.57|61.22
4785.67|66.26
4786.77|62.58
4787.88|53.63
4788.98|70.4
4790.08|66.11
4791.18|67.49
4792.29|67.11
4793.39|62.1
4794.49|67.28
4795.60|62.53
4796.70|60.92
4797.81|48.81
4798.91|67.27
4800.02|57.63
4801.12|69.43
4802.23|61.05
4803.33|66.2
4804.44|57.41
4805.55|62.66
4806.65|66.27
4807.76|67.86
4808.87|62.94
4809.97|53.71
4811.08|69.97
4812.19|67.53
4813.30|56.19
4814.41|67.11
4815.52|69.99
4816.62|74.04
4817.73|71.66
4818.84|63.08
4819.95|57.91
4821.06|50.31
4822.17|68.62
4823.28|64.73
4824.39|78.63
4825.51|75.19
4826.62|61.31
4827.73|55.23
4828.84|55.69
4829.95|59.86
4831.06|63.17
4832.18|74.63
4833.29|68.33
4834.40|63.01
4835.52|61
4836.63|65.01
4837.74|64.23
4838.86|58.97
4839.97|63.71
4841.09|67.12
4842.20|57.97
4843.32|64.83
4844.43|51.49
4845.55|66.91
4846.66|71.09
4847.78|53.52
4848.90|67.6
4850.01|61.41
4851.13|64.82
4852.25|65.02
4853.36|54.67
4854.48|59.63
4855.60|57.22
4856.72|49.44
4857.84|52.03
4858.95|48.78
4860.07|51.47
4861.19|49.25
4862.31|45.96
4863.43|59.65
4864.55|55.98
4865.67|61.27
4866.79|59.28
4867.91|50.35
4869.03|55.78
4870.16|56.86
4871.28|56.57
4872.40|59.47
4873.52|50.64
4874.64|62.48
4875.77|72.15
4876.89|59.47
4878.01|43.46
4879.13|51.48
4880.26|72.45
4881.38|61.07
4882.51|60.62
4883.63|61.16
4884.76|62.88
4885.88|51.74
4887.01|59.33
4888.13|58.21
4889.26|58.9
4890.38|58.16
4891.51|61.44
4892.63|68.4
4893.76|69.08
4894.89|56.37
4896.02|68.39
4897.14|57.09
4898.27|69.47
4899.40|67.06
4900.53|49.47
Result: 1.7 angstrom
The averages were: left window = 62.9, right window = 58.5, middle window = 57.1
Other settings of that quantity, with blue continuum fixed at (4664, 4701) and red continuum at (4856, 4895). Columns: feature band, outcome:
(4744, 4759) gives -1.7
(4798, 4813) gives -1.7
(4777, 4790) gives -0.7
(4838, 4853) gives -1.4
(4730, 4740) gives -0.3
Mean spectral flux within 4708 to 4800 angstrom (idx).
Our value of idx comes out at 60.3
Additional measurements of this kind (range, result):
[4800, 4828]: 64.7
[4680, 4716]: 55.7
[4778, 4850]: 63.1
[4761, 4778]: 59.2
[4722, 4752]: 59.9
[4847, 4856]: 60.8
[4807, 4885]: 60.9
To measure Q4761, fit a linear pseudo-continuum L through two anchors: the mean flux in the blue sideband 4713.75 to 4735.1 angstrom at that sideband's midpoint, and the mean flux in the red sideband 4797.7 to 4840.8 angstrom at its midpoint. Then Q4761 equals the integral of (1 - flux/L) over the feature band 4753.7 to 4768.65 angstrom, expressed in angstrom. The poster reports -0.2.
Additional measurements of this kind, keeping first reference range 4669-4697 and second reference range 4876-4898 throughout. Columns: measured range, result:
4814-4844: -2.7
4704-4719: 0.6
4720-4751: -1.4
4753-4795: -2.2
